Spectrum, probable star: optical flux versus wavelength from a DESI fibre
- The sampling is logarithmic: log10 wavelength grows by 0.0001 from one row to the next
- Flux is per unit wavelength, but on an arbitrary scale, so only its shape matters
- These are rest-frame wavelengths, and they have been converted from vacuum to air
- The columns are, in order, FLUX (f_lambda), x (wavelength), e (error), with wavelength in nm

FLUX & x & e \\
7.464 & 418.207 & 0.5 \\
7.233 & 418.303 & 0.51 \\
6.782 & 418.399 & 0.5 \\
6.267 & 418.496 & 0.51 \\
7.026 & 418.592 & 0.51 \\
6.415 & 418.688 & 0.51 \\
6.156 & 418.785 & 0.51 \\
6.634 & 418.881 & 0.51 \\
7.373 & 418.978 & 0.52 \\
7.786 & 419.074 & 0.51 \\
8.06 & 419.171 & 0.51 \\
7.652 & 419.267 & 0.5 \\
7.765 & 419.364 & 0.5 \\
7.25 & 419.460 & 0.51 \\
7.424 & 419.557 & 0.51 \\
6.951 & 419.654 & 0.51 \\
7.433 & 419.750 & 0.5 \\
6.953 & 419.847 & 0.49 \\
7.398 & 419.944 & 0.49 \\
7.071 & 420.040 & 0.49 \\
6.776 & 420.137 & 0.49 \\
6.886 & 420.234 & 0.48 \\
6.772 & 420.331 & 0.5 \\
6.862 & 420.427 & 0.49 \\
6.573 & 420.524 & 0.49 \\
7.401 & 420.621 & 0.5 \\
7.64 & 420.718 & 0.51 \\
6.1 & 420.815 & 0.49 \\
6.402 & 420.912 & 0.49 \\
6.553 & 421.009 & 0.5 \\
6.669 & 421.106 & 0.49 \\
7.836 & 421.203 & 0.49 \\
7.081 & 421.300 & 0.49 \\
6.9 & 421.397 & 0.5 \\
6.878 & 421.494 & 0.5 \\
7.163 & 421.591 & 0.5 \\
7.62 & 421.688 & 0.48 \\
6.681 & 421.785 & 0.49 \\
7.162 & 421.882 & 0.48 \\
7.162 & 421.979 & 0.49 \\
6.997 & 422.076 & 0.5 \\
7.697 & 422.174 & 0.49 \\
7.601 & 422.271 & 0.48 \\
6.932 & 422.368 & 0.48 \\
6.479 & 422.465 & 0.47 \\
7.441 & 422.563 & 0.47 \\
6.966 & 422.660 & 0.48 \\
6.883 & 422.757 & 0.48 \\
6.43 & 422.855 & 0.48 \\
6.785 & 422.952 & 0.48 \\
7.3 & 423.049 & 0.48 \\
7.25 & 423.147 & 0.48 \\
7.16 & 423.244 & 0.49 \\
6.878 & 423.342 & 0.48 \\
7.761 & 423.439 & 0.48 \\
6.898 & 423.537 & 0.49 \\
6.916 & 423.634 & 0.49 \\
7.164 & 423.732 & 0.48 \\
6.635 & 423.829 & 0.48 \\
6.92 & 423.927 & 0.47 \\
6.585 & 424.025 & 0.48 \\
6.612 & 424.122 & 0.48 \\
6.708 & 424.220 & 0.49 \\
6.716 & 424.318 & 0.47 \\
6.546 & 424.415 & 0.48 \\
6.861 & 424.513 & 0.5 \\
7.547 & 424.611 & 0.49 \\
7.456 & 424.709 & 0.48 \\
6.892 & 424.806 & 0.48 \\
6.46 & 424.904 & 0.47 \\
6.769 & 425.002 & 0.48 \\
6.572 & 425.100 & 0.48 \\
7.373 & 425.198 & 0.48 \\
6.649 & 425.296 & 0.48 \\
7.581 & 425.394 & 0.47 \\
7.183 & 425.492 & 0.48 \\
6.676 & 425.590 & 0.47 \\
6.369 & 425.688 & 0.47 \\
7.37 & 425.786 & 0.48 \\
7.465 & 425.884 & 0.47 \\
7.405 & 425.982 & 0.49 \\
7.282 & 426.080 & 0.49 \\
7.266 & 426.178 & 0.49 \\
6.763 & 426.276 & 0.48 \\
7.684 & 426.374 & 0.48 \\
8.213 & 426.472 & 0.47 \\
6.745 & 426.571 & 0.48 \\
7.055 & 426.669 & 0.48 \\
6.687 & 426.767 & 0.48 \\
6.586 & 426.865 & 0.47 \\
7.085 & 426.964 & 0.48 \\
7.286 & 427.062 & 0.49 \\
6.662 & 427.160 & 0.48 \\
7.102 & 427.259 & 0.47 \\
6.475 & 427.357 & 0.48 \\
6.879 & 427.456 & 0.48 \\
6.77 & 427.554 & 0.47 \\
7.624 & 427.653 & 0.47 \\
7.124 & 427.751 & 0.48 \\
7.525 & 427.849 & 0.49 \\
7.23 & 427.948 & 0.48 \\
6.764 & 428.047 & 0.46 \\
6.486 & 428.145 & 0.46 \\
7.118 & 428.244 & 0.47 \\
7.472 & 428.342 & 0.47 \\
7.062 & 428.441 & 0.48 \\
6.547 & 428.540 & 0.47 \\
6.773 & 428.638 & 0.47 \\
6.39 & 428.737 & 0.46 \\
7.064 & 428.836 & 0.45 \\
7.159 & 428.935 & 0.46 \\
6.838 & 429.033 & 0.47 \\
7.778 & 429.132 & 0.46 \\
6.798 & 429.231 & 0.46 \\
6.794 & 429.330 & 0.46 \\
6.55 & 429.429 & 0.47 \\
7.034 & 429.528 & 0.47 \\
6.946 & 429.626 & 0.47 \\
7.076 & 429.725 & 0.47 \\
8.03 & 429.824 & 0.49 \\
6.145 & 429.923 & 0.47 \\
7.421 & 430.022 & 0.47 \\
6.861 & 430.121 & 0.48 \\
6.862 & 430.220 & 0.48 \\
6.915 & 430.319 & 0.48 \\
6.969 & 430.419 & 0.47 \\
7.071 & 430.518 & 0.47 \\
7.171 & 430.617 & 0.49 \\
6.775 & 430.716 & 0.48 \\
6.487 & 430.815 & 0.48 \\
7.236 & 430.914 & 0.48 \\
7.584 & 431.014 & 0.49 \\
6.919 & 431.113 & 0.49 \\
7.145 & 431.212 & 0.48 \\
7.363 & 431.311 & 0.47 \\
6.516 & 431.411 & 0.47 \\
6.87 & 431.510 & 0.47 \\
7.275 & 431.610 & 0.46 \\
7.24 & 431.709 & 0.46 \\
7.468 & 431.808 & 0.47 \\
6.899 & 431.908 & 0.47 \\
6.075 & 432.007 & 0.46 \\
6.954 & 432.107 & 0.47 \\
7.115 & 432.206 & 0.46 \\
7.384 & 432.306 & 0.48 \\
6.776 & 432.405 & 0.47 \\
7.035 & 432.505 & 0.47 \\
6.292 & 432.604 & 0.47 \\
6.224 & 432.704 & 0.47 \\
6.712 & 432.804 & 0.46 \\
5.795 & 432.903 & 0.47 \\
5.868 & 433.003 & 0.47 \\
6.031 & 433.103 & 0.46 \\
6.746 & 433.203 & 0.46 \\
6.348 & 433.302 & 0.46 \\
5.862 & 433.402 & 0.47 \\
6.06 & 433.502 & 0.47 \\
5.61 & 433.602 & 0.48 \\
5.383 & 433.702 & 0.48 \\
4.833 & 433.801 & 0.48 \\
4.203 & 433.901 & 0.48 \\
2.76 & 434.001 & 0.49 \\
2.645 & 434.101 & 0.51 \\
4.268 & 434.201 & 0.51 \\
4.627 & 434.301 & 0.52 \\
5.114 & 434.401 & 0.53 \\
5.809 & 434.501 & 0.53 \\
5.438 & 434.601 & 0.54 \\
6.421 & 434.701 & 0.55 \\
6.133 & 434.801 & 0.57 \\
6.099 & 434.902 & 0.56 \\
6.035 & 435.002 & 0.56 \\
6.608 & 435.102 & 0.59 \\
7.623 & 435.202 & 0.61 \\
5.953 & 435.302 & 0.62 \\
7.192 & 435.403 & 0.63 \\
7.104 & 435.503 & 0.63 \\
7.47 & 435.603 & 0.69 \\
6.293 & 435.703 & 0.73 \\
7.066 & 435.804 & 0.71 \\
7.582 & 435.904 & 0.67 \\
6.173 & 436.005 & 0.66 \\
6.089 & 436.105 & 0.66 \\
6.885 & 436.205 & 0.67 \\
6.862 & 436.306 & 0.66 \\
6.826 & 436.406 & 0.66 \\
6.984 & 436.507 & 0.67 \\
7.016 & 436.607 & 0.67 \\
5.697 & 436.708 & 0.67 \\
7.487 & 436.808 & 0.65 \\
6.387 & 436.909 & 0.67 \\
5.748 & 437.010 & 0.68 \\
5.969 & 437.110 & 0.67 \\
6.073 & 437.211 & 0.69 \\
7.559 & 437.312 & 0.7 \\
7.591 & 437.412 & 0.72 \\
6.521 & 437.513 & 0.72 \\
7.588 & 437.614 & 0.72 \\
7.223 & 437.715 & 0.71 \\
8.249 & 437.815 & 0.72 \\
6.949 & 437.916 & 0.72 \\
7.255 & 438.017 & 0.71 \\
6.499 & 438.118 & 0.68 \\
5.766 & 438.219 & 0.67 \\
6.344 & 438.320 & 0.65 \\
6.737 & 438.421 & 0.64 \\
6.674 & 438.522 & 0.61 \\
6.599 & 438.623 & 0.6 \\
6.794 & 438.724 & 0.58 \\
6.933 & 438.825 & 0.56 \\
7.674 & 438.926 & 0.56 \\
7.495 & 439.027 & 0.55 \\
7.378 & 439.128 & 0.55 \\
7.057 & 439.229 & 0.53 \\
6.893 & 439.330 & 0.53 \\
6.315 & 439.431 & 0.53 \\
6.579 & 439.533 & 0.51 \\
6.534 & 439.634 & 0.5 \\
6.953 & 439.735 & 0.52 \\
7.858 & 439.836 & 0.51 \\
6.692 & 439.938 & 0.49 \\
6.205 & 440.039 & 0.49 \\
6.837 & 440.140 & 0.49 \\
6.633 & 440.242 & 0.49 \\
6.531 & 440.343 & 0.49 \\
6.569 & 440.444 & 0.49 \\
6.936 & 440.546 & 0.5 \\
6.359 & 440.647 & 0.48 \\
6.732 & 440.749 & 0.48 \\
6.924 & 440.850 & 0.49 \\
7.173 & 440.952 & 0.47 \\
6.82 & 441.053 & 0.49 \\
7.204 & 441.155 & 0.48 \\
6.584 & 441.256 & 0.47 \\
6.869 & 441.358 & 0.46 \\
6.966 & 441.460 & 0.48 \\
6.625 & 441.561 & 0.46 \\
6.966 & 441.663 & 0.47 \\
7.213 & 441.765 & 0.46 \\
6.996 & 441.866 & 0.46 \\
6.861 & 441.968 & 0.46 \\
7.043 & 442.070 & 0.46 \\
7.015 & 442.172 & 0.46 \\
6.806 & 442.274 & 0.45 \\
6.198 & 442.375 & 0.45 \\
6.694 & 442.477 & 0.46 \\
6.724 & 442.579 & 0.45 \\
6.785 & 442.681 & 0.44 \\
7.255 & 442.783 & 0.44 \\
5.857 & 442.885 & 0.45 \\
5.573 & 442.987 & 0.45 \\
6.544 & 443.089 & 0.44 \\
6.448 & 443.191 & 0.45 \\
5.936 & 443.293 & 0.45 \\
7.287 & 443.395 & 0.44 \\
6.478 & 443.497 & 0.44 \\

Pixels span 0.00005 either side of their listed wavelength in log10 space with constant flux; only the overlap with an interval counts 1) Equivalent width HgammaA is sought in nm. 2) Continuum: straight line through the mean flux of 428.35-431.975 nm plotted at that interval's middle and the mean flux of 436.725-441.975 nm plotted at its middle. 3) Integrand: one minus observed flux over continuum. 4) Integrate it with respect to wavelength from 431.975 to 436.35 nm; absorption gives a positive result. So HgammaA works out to 0.54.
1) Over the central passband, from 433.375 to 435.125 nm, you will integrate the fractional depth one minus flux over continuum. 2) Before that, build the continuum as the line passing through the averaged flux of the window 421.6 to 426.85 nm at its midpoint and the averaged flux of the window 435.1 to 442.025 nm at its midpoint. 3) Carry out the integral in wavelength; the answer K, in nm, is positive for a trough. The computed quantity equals 0.43 nm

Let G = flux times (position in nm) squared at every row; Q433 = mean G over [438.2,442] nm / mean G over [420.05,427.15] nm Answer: 1.1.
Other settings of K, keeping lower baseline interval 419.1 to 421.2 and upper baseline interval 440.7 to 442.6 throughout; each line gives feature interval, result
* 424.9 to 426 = 0.01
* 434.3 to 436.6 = 0.14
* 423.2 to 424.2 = 0.02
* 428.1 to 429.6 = 0.02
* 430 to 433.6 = 0.11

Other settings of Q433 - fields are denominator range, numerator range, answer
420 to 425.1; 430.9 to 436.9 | 0.96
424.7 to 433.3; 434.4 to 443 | 1.02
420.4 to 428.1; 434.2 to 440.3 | 1.01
